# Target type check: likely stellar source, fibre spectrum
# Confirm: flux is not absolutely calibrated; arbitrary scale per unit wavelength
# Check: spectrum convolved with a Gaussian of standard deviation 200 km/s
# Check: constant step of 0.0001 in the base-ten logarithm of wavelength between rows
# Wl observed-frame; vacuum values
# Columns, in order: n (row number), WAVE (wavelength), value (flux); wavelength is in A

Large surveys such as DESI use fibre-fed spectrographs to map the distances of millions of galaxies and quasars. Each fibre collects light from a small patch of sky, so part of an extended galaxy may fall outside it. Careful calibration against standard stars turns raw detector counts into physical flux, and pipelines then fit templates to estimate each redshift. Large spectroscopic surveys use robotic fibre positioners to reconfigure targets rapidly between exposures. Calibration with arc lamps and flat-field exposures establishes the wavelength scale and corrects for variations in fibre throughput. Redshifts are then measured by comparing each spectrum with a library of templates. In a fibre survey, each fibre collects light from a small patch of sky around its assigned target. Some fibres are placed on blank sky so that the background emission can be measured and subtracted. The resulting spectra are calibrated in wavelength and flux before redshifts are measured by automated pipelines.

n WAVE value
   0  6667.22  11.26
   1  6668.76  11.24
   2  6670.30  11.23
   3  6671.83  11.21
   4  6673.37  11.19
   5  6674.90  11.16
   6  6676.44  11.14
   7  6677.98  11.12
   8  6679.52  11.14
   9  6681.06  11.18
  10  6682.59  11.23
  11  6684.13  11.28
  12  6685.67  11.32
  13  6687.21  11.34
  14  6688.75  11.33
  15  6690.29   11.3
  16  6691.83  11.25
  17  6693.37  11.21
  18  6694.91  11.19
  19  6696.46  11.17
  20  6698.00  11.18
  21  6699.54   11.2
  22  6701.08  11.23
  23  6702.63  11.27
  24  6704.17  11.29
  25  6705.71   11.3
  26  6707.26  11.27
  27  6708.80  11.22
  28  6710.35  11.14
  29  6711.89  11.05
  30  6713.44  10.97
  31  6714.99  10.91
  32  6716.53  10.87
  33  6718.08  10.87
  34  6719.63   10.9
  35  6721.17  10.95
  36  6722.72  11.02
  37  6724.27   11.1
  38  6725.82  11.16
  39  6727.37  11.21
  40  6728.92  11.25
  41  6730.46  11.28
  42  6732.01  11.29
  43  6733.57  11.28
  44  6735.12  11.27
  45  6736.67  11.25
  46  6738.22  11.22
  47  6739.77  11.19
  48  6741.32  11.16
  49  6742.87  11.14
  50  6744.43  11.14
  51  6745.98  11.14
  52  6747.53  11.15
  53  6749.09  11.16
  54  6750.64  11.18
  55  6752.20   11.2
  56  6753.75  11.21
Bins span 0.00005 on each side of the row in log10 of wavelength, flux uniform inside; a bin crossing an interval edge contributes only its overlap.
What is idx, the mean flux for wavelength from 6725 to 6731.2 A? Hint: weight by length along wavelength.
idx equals 11.2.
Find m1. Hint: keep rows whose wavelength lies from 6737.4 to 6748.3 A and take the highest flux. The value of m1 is 11.22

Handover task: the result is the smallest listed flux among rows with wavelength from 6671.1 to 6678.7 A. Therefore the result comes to 11.12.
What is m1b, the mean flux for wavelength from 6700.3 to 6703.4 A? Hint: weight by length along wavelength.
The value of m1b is 11.2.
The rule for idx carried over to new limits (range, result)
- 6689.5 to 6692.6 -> 11.3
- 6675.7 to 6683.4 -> 11.2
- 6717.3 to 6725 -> 11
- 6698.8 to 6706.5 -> 11.3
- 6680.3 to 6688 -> 11.3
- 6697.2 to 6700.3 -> 11.2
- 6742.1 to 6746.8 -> 11.1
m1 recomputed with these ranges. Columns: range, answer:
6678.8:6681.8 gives 11.18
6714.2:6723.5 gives 11.02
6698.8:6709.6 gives 11.3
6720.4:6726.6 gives 11.16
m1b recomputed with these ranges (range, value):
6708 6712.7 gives 11.1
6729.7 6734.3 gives 11.3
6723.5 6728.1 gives 11.1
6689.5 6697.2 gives 11.2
